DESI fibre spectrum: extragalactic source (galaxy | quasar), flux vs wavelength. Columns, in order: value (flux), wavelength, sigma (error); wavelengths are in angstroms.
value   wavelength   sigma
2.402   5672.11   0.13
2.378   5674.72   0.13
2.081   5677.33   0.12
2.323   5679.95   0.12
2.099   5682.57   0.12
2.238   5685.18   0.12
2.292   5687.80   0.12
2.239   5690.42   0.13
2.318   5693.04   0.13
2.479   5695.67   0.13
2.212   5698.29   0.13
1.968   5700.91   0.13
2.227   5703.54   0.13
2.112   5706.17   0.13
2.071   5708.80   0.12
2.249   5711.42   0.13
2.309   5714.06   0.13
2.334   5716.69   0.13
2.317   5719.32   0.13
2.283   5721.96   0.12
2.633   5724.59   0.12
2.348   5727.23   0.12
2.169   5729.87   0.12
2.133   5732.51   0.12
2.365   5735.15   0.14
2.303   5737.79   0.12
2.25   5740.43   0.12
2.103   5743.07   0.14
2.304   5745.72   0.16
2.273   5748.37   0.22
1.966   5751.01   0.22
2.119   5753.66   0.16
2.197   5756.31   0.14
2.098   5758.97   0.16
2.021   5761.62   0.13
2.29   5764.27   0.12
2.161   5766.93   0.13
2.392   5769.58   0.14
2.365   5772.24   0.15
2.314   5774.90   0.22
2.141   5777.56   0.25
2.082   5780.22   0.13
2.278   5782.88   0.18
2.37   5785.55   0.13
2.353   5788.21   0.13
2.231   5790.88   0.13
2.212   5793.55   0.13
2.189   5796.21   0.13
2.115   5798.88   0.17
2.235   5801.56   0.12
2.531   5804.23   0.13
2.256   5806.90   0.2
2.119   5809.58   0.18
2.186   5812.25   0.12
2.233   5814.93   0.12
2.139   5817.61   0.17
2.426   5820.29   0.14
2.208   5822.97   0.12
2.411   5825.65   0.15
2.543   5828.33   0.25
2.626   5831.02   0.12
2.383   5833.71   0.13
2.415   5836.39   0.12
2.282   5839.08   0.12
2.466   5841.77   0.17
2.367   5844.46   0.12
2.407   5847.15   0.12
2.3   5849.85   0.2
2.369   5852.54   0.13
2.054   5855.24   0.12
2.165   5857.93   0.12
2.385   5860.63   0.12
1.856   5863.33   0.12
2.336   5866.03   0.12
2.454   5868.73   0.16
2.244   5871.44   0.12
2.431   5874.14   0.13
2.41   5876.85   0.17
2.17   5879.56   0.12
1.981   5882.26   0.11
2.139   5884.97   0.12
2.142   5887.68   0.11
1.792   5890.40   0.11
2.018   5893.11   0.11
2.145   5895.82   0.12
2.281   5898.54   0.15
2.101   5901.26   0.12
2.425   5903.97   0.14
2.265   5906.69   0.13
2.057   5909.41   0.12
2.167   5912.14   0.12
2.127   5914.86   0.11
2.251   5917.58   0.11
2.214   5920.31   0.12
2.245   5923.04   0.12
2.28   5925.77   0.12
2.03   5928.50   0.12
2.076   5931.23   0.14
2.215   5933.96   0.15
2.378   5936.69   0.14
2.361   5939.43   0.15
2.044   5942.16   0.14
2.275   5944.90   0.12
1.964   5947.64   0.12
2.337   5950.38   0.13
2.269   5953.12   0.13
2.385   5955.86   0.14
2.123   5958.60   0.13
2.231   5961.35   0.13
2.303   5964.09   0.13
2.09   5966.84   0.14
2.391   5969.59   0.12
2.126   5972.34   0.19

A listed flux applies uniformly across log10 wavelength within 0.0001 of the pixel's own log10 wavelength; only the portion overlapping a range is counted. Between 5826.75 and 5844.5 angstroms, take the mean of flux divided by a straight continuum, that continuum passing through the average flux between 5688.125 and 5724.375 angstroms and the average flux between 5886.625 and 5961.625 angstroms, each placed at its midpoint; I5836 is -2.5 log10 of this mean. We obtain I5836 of -0.11 mag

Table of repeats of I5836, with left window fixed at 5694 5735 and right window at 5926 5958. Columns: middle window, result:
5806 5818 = 0.03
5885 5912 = 0.04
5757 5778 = 0.01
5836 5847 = -0.07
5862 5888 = 0.00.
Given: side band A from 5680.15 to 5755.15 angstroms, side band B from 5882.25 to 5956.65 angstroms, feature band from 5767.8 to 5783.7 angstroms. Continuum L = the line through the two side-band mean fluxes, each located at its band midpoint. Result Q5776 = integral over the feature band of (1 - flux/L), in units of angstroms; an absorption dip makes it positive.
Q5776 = -0.3 angstroms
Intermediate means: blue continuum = 2.24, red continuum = 2.18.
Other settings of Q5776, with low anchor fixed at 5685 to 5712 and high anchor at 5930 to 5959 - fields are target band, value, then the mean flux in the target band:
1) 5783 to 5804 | -0.38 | 2.26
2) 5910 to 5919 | 0.21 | 2.17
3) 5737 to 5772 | 0.39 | 2.19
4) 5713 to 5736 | -1.06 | 2.32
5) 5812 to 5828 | -0.50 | 2.29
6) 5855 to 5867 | 0.32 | 2.16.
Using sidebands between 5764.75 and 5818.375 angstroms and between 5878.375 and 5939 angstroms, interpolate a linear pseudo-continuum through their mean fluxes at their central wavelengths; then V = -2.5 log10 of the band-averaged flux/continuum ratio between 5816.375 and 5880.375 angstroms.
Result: -0.06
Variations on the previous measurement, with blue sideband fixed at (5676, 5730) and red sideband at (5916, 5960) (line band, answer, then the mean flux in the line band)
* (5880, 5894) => 0.10 mag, 2.02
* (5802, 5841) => -0.05 mag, 2.34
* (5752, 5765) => 0.06 mag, 2.13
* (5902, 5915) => 0.00 mag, 2.21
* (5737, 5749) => 0.00 mag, 2.24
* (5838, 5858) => -0.04 mag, 2.31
